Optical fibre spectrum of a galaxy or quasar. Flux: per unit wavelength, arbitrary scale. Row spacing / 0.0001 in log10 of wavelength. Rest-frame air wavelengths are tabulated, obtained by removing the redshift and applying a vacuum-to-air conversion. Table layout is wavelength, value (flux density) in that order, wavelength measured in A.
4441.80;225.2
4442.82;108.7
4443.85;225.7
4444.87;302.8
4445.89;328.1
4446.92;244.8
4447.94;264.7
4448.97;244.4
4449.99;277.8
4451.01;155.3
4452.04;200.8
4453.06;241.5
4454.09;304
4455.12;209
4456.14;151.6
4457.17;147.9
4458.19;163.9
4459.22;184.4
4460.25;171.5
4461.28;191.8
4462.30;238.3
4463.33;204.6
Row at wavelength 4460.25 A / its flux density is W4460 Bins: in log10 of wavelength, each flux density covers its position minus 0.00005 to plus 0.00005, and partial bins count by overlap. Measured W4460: 171.5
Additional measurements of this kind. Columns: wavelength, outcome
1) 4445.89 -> 328.1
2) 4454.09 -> 304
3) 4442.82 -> 108.7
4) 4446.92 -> 244.8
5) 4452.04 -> 200.8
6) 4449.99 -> 277.8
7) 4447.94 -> 264.7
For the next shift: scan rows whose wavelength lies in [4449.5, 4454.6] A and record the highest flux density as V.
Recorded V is 304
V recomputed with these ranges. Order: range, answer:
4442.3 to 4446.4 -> 328.1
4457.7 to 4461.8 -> 191.8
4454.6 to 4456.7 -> 209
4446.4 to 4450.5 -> 277.8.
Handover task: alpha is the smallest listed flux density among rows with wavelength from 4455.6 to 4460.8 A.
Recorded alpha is 147.9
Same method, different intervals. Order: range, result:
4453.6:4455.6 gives 209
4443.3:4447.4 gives 225.7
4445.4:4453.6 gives 155.3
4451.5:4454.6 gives 200.8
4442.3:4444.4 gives 108.7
